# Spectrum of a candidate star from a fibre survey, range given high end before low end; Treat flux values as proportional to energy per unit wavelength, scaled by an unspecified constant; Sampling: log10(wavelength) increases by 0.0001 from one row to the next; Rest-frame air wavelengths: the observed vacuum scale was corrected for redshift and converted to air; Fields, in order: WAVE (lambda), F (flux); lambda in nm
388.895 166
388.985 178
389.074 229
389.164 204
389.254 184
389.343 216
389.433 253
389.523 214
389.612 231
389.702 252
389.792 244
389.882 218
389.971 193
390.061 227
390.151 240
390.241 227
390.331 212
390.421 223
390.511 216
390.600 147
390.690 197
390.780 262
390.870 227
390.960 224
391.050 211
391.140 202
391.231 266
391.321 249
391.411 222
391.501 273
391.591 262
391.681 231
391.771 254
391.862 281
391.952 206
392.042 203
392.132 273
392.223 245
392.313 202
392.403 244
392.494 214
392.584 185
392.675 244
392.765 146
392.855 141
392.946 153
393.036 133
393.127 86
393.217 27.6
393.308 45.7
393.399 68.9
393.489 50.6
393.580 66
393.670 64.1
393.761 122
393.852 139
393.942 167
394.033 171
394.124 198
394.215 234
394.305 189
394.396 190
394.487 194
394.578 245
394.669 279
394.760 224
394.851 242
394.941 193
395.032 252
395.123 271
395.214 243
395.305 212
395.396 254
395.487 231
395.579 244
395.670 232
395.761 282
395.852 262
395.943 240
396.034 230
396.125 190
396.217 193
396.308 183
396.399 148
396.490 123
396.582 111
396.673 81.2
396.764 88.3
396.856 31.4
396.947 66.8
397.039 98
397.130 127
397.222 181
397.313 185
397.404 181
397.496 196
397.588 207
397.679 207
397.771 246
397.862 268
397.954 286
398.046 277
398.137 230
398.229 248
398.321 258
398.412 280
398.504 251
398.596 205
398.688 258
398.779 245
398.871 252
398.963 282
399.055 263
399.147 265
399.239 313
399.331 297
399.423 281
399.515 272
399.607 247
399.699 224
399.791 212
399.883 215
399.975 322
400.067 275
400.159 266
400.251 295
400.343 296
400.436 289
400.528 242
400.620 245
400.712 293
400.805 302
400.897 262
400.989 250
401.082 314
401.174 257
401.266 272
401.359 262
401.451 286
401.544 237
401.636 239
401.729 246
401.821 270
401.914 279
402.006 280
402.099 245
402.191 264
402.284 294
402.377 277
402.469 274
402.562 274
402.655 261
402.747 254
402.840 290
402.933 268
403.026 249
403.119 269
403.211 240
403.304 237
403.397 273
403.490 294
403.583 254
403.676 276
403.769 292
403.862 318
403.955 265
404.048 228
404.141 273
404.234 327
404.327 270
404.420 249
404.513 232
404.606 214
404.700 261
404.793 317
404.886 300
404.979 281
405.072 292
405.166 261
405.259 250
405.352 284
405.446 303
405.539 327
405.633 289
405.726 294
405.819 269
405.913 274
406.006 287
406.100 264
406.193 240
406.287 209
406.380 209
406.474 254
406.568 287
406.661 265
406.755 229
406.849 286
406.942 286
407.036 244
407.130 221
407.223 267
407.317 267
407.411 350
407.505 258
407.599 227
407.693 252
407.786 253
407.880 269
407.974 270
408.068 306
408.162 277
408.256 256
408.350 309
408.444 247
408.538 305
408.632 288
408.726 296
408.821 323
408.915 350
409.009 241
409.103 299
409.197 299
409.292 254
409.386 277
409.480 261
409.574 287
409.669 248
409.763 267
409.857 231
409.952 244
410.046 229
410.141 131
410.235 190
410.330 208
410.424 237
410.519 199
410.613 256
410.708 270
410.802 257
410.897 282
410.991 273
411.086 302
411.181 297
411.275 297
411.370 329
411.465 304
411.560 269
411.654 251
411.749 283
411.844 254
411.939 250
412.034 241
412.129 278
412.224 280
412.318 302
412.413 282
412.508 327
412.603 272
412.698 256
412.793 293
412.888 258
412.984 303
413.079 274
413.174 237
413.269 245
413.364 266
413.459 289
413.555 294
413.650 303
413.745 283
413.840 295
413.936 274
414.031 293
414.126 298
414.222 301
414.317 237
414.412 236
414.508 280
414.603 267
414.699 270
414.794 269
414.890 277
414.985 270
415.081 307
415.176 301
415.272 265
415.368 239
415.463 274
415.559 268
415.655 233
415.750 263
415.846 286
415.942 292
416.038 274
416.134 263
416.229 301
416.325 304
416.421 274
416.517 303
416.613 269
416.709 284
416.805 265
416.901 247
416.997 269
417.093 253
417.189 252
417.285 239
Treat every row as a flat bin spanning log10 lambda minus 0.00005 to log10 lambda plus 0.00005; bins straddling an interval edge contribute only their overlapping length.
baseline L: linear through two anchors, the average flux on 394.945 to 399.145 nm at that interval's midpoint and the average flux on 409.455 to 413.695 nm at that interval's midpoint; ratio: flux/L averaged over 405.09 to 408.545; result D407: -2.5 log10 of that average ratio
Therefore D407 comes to -0.09 mag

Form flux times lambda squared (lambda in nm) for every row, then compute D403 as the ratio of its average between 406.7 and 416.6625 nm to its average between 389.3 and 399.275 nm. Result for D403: 1.45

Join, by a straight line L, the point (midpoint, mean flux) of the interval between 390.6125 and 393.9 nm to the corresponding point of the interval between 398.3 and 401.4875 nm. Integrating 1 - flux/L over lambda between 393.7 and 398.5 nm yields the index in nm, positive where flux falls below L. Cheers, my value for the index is 0.52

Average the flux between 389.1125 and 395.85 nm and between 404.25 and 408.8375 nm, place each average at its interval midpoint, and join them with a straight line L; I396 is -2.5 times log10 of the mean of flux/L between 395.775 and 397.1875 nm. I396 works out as 0.44 mag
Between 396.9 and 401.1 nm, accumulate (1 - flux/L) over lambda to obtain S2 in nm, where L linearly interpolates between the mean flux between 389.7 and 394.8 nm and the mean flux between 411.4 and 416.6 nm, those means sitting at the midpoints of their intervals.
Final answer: -0.47 nm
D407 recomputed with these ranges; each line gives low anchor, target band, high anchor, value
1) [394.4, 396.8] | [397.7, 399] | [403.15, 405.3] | -0.118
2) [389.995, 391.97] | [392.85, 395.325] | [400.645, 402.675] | 0.422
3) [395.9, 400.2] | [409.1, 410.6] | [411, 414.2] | 0.122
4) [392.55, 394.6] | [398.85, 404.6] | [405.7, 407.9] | -0.249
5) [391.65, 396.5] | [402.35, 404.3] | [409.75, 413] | -0.180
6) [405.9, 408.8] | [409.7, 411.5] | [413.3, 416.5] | 0.078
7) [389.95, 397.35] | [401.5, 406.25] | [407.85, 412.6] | -0.134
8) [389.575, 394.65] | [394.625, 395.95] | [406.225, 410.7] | -0.181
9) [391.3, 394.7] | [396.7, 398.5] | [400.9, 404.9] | 0.155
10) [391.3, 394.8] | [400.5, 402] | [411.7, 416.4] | -0.216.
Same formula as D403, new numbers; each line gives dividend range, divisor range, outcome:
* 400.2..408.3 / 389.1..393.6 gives 1.43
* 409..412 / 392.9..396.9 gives 1.62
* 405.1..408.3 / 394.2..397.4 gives 1.47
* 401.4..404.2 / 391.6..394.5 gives 1.67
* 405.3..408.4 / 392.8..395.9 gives 1.59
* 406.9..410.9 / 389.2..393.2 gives 1.33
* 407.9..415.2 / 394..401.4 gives 1.27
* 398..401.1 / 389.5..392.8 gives 1.22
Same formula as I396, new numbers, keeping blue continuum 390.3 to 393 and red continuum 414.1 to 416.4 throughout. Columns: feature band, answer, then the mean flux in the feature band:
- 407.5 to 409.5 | -0.082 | 279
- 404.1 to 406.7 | -0.081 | 271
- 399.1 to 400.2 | -0.118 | 266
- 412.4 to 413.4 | -0.021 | 274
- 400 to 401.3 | -0.151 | 276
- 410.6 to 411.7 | -0.074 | 283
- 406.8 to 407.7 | -0.044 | 266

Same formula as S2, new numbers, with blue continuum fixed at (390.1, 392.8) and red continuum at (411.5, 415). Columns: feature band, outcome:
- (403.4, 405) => -0.12 nm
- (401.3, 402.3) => -0.05 nm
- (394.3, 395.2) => 0.01 nm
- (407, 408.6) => -0.04 nm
